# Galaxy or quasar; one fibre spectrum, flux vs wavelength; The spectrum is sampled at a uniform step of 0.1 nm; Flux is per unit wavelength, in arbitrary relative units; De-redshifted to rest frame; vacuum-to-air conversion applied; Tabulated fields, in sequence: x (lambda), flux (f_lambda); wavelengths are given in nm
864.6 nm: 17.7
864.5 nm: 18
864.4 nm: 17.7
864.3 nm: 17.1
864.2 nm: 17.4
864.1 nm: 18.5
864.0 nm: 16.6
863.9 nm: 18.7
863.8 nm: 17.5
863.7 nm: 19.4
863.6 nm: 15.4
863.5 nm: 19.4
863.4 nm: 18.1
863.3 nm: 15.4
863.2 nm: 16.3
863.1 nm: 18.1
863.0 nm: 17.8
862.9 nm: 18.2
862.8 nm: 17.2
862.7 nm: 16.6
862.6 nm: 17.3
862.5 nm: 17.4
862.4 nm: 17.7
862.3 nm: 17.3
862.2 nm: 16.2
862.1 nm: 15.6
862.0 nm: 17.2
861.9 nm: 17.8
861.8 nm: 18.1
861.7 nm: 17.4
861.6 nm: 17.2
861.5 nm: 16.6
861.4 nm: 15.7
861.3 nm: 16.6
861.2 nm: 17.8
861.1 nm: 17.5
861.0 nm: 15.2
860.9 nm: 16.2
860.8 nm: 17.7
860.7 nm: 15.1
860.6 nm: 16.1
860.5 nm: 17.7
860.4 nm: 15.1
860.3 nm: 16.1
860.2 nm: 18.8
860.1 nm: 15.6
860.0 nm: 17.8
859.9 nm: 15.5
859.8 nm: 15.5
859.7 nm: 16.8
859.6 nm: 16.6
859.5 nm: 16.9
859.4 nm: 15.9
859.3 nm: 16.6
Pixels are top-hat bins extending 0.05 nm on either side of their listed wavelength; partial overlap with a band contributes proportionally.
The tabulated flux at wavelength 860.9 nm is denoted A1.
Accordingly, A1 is 16.2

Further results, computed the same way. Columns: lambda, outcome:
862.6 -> 17.3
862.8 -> 17.2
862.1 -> 15.6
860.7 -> 15.1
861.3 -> 16.6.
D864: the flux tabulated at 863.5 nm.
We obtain 19.4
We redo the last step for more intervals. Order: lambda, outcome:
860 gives 17.8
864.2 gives 17.4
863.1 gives 18.1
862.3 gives 17.3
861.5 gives 16.6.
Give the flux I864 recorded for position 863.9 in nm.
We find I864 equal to 18.7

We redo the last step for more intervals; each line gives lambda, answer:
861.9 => 17.8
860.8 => 17.7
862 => 17.2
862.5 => 17.4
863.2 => 16.3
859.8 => 15.5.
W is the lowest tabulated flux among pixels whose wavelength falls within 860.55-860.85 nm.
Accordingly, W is 15.1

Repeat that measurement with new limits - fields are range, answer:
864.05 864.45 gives 17.1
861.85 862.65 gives 15.6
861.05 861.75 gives 15.7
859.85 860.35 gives 15.5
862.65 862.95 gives 16.6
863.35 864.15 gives 15.4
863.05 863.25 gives 16.3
